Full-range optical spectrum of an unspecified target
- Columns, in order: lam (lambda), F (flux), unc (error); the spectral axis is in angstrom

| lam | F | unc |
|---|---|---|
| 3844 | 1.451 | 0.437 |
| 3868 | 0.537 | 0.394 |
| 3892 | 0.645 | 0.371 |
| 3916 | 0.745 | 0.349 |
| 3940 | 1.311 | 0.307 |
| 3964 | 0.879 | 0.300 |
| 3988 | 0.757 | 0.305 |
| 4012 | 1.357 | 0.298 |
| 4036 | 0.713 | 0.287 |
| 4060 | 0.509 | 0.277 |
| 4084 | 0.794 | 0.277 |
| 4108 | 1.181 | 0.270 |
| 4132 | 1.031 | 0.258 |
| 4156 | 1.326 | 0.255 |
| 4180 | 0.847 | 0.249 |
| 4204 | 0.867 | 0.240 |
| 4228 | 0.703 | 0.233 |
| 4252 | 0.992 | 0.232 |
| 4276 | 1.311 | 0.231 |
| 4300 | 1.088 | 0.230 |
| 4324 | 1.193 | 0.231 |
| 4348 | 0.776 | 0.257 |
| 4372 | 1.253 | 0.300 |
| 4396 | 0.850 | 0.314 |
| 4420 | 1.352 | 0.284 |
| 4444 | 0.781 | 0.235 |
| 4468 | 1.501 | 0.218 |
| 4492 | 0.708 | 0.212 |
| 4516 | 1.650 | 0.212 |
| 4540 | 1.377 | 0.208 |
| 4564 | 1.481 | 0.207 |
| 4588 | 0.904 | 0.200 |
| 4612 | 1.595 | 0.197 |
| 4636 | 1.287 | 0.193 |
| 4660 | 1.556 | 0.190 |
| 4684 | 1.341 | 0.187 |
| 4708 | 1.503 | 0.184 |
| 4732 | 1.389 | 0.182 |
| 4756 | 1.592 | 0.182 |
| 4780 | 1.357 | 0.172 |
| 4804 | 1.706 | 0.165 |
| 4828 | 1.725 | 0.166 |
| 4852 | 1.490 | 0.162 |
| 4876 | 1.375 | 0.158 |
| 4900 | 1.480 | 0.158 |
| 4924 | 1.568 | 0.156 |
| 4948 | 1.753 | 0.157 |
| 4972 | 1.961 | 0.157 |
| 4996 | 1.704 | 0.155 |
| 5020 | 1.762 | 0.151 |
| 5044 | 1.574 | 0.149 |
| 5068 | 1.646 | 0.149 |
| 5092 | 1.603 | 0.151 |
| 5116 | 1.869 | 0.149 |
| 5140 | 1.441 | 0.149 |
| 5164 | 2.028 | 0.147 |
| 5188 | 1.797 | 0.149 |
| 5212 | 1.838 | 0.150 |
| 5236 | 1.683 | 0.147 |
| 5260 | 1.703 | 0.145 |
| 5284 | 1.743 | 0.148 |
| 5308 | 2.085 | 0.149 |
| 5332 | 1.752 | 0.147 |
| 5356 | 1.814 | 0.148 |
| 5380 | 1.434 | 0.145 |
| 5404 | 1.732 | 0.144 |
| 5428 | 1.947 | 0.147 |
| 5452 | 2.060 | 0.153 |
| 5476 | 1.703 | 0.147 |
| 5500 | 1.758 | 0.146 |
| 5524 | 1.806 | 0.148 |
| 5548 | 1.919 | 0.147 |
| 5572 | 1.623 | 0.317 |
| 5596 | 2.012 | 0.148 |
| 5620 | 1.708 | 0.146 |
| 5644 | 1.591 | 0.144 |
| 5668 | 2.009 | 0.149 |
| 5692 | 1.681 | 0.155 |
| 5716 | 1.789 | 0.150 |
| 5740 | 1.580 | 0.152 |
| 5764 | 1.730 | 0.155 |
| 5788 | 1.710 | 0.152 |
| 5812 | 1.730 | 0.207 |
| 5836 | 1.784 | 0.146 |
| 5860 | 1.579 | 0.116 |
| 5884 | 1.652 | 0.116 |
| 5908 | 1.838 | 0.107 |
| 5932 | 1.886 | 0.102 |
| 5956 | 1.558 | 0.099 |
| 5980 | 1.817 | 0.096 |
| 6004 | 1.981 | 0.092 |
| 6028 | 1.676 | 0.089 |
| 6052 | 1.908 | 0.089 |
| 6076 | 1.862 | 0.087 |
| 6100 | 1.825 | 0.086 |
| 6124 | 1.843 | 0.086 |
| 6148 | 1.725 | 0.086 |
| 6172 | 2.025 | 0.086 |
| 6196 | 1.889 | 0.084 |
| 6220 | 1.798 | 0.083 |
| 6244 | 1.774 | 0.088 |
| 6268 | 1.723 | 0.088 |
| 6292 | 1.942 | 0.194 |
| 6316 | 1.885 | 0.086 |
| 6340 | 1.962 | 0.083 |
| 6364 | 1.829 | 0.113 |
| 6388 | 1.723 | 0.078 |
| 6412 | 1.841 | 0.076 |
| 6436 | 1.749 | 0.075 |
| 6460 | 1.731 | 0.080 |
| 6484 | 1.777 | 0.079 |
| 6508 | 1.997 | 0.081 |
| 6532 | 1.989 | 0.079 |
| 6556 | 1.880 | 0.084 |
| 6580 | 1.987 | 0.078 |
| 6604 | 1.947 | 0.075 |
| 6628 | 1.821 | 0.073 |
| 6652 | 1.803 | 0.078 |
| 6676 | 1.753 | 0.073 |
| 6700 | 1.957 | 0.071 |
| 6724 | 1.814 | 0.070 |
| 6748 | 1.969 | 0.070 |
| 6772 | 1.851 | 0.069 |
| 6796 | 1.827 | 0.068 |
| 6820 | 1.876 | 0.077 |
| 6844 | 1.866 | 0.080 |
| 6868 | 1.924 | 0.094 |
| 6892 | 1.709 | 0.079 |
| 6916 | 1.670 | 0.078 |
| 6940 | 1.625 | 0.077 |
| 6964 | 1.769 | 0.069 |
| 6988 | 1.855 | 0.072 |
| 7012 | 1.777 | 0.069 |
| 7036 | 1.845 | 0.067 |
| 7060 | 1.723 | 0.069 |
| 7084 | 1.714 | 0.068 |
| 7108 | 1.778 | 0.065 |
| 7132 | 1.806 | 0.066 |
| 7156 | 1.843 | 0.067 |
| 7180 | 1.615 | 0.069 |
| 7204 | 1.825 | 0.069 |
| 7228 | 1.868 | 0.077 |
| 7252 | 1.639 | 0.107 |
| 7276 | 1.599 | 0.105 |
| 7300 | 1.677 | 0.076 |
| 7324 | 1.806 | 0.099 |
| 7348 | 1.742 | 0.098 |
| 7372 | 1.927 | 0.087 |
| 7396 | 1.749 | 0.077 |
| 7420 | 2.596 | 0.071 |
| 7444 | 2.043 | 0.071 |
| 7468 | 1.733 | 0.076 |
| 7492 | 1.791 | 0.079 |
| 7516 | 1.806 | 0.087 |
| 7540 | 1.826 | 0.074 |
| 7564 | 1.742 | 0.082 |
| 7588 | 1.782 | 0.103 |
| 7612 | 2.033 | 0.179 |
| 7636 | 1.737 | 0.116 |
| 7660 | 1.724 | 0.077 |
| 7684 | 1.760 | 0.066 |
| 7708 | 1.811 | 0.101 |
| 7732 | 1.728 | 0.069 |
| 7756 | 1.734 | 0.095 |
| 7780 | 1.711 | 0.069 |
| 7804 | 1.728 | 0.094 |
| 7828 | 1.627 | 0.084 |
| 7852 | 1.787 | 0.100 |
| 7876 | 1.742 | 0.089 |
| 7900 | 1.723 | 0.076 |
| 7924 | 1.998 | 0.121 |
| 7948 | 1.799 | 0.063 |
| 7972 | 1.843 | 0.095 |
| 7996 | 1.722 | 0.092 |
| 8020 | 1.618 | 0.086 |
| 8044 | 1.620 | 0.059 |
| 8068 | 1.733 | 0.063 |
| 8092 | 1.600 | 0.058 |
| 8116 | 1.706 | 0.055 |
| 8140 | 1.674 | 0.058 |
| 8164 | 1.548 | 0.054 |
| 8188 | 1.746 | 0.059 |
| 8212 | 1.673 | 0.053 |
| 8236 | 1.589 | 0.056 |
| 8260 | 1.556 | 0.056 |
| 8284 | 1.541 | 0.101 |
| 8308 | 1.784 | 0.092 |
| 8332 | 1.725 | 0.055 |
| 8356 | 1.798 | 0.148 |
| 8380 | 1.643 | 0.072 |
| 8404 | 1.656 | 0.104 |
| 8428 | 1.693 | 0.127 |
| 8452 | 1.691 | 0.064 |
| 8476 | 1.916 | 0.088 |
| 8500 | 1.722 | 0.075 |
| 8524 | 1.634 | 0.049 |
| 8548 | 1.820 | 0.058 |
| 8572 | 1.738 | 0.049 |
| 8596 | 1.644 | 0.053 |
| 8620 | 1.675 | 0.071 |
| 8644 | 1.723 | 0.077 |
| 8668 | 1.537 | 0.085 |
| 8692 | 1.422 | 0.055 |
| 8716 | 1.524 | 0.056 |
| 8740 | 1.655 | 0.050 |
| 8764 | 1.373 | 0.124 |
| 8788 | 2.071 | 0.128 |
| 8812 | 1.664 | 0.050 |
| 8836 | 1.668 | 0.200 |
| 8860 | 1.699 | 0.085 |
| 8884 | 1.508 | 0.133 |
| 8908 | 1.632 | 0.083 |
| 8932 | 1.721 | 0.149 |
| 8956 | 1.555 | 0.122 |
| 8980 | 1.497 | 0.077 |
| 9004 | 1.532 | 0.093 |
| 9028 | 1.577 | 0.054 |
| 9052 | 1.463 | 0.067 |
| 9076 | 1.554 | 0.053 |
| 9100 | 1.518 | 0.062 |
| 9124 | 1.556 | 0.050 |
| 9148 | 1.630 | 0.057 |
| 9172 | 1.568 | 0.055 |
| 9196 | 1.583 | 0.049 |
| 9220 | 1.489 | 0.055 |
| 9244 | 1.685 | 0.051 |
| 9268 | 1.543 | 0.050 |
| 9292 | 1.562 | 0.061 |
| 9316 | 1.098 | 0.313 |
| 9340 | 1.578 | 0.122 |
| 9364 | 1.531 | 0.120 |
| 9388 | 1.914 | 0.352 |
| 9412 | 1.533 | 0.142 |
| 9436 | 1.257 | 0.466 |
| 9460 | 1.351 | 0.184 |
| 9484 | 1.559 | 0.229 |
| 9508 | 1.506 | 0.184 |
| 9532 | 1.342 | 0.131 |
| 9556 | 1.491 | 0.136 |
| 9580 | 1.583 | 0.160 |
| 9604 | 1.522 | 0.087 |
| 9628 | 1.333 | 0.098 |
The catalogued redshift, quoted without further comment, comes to 0.13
